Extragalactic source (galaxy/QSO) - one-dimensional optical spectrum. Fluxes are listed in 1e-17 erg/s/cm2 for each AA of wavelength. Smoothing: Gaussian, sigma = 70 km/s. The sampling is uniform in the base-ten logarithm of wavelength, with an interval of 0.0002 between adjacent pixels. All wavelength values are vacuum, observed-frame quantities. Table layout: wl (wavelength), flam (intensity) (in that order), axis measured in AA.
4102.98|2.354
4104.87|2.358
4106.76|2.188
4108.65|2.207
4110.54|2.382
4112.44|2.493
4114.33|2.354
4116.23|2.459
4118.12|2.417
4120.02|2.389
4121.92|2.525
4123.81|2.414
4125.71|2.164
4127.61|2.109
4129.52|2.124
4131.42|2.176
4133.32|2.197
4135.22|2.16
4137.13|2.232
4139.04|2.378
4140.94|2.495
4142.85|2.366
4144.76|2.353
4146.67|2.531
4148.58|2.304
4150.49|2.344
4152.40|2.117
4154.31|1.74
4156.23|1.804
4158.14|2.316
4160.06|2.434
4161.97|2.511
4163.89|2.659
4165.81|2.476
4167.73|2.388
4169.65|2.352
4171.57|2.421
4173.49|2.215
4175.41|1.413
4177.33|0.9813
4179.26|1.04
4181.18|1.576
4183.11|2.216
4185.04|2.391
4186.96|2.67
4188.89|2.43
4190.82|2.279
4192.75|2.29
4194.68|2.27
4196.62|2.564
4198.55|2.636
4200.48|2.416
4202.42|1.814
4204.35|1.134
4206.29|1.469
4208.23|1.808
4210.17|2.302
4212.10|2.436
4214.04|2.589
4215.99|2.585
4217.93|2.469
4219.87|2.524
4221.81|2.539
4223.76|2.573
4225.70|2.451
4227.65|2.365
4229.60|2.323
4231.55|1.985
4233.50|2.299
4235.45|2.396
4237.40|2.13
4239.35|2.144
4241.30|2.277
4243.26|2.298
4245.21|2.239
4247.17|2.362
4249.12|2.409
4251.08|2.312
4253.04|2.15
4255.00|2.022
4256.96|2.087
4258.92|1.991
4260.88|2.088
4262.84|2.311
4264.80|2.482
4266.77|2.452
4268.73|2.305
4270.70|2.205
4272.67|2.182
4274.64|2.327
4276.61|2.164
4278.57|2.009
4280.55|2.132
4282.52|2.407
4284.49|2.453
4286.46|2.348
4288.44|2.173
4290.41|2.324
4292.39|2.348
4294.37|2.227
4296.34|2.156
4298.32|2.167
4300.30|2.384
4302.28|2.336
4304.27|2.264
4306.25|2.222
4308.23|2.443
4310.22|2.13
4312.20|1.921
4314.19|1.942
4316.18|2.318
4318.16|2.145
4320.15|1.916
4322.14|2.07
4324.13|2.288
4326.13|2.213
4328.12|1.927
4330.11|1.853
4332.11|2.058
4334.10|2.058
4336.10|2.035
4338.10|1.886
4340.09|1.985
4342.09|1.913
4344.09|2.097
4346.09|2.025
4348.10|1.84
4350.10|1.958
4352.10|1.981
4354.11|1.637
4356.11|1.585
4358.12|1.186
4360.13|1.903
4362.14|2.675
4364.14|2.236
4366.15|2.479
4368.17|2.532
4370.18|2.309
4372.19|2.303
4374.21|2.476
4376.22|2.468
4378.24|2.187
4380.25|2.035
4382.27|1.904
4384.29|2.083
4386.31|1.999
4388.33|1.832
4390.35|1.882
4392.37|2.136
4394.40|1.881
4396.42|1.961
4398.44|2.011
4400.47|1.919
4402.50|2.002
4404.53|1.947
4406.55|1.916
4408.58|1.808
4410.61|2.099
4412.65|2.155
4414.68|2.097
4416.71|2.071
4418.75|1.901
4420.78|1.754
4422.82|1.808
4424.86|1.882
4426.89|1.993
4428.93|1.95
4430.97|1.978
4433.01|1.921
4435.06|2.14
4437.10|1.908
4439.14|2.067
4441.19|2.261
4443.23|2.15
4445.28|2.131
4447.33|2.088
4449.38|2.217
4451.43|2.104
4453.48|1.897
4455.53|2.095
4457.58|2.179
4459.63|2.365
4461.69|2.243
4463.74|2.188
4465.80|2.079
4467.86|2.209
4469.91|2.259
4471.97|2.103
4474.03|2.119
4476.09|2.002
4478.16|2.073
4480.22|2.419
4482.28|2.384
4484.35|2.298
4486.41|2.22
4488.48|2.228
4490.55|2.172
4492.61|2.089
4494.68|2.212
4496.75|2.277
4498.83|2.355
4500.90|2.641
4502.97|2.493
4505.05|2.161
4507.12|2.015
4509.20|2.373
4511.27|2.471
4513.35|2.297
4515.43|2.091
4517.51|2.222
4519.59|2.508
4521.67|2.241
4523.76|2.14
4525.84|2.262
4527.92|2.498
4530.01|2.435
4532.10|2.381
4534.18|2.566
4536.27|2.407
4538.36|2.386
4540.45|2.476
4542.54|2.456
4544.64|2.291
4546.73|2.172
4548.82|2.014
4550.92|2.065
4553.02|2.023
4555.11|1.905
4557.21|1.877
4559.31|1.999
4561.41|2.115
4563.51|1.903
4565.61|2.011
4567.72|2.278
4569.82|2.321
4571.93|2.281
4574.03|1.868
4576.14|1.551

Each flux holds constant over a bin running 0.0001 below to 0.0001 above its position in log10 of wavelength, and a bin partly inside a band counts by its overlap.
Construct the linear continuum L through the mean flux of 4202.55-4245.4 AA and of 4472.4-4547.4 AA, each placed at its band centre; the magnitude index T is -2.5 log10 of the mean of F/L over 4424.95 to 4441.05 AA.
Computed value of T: 0.14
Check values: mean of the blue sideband 2.23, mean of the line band 2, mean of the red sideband 2.3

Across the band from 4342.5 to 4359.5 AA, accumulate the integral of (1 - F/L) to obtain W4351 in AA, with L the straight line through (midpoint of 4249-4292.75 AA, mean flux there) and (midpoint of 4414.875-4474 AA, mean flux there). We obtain 2.90 AA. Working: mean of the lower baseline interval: 2.24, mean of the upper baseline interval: 2.07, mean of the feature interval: 1.79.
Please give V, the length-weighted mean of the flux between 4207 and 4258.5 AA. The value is 2.3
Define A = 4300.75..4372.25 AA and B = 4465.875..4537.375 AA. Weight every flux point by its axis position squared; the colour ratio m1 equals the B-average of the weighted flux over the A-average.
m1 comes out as 1.19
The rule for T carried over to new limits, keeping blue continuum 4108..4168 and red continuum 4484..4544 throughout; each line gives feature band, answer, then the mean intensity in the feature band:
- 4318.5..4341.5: 0.15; 2.03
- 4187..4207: 0.07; 2.16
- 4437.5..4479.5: 0.09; 2.14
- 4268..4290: 0.03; 2.25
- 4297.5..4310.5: 0.01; 2.29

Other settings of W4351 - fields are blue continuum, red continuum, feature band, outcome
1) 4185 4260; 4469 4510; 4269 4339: 2.6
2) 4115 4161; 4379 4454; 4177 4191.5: 1.6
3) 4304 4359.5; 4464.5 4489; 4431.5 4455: 0.8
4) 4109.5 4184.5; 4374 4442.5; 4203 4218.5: 0.5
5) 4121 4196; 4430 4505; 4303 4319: 0.1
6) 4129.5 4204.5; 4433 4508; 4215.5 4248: -2.3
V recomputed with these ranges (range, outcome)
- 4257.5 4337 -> 2.19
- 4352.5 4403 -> 2.06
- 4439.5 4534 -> 2.24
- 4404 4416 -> 2.01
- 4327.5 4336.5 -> 1.99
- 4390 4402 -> 1.97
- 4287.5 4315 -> 2.22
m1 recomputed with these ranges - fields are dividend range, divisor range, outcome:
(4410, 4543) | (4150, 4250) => 1.13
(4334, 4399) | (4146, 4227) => 1.01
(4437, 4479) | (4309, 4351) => 1.12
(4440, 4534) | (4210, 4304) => 1.08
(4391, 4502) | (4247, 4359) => 1.06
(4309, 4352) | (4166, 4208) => 1.06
